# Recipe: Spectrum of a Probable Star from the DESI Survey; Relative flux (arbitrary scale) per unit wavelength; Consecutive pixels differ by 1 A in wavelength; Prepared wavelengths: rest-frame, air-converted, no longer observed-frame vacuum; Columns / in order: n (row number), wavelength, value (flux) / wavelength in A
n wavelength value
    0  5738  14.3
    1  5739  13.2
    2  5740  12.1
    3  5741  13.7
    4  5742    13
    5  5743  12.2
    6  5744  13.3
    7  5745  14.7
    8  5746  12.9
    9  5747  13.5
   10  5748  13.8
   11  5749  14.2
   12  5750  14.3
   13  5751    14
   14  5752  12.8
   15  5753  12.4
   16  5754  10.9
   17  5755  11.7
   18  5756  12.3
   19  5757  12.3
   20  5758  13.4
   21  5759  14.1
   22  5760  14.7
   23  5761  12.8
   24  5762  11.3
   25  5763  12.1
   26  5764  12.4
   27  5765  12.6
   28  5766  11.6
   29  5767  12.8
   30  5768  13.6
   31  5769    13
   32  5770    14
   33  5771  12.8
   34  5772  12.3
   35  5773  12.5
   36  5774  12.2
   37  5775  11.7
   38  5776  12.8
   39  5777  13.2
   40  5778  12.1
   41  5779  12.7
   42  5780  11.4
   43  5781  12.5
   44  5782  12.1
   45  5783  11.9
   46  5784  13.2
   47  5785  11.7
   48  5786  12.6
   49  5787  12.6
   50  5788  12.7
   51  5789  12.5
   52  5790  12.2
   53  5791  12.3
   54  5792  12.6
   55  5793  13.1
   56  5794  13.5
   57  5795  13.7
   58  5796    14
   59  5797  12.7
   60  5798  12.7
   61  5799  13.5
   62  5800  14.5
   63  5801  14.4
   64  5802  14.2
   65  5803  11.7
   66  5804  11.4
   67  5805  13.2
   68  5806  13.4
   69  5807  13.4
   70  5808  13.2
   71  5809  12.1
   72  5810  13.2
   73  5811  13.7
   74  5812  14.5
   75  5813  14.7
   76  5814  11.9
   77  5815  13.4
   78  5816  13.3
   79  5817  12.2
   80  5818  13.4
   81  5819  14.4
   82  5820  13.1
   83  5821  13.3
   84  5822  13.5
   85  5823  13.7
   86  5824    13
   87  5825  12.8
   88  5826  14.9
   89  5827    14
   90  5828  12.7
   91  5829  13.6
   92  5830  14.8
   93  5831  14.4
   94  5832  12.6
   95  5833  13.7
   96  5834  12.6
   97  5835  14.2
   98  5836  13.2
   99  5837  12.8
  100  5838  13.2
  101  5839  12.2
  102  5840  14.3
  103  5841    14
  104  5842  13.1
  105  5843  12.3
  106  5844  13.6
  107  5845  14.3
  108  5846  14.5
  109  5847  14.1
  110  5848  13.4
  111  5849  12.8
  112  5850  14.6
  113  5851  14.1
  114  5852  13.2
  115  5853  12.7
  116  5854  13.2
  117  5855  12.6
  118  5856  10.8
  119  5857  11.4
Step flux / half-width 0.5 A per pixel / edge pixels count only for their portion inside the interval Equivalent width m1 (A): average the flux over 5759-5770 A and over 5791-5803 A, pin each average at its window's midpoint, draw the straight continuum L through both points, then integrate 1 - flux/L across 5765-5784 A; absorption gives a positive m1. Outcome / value 0.7 A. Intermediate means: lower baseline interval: 12.8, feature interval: 12.5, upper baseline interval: 13.4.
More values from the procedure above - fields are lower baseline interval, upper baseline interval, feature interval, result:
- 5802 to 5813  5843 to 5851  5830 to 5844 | 0.3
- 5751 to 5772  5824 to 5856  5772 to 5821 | 0.5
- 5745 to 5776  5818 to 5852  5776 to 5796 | 0.8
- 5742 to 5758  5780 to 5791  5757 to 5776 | -0.1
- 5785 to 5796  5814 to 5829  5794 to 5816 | -0.4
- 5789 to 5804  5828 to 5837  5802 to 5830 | 0.1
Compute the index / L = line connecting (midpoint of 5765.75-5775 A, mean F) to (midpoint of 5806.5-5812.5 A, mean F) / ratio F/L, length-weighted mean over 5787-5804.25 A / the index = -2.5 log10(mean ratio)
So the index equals 0.007 mag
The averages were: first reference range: 12.7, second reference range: 13.3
